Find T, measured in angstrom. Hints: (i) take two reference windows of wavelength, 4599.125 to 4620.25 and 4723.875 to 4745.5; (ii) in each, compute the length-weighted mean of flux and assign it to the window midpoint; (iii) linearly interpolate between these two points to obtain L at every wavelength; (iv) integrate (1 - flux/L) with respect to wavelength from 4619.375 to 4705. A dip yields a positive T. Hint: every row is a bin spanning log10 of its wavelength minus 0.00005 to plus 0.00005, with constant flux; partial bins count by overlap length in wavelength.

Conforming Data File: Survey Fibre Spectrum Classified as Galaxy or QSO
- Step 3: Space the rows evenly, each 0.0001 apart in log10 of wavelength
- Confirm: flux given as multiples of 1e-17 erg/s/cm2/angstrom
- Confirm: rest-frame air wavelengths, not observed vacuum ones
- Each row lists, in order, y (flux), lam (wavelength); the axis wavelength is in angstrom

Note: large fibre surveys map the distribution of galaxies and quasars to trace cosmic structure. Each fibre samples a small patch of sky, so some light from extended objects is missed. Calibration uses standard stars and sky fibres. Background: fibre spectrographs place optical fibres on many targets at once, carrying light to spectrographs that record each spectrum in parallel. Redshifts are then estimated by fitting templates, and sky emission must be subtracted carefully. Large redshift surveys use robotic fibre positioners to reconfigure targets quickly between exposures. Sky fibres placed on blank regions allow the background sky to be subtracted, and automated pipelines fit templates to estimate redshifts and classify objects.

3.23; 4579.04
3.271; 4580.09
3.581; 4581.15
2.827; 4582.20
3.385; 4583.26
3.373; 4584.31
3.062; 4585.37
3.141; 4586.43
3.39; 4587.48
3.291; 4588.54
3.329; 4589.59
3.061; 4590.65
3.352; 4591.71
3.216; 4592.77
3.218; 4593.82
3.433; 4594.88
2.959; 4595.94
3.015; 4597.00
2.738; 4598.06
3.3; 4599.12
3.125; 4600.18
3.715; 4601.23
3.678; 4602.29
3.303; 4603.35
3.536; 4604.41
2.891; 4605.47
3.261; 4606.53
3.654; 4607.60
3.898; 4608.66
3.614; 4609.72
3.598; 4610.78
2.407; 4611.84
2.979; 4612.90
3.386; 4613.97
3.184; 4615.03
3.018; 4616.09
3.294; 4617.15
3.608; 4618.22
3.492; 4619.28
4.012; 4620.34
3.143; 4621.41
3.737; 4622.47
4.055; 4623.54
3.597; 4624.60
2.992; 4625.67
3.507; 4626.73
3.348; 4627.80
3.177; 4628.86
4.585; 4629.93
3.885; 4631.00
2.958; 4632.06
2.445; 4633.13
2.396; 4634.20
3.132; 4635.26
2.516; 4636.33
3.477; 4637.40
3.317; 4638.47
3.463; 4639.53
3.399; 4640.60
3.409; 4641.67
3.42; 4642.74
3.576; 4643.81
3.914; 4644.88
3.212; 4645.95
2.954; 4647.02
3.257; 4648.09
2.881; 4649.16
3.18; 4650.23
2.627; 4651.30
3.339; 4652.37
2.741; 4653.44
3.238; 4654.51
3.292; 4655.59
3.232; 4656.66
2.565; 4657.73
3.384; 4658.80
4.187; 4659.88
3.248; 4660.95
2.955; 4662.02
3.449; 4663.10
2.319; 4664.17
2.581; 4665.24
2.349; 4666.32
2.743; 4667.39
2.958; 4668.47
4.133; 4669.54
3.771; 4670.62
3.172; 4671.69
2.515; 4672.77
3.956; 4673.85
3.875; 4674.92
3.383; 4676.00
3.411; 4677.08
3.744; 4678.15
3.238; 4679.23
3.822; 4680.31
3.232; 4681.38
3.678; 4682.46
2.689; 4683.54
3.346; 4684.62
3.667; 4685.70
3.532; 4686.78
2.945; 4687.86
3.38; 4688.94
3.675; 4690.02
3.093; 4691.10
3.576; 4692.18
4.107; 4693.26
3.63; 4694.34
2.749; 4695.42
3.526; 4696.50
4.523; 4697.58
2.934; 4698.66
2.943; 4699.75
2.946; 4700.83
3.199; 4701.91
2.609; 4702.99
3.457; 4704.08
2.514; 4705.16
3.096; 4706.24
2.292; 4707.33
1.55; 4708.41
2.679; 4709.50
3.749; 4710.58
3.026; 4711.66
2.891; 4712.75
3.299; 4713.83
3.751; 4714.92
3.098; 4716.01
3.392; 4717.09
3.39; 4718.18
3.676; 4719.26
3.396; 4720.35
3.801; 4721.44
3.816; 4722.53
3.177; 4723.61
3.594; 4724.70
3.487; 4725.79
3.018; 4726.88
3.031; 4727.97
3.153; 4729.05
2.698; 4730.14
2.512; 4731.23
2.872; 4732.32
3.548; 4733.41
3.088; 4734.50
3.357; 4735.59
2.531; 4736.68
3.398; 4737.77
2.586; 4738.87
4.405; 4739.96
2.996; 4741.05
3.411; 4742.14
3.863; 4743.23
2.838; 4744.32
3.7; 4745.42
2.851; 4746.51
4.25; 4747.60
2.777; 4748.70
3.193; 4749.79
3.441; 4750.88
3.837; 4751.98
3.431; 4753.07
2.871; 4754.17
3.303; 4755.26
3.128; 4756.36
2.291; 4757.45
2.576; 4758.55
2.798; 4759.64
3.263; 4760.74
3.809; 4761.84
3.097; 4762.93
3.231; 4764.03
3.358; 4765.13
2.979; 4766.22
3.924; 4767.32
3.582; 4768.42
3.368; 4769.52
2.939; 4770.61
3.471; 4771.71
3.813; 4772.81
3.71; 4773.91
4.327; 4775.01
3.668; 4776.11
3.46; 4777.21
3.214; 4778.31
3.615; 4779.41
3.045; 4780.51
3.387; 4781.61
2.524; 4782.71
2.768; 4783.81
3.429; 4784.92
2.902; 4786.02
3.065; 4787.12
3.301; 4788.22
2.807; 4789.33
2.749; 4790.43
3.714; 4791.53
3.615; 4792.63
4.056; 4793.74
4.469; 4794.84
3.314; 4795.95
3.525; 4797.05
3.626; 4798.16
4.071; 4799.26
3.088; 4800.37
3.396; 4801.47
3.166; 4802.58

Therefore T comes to -0.1 angstrom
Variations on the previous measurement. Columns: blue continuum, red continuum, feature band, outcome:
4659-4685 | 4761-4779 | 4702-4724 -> 1.6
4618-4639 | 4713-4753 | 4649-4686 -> 1.3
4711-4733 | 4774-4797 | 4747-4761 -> 0.7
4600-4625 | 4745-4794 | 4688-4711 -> 1.4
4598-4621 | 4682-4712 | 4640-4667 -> 1.0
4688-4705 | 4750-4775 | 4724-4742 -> 0.9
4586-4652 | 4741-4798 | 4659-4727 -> 0.9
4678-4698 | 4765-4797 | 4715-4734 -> 0.9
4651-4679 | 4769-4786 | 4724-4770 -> 1.4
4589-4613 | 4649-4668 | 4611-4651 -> -2.0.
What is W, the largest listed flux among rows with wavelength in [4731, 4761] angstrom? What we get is 4.405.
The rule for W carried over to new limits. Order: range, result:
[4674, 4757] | 4.523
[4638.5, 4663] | 4.187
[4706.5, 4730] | 3.816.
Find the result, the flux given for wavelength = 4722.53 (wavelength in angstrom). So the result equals 3.816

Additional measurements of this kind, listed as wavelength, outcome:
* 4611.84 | 2.407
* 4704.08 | 3.457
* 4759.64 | 2.798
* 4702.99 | 2.609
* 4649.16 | 2.881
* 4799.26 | 4.071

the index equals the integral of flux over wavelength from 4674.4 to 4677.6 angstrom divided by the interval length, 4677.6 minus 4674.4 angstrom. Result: 3.55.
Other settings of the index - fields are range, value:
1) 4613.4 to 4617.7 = 3.22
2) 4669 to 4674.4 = 3.51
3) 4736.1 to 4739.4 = 2.84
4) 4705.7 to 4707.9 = 2.68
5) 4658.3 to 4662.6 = 3.44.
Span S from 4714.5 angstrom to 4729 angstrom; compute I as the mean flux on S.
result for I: 3.42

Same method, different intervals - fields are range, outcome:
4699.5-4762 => 3.16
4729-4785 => 3.26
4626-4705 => 3.27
